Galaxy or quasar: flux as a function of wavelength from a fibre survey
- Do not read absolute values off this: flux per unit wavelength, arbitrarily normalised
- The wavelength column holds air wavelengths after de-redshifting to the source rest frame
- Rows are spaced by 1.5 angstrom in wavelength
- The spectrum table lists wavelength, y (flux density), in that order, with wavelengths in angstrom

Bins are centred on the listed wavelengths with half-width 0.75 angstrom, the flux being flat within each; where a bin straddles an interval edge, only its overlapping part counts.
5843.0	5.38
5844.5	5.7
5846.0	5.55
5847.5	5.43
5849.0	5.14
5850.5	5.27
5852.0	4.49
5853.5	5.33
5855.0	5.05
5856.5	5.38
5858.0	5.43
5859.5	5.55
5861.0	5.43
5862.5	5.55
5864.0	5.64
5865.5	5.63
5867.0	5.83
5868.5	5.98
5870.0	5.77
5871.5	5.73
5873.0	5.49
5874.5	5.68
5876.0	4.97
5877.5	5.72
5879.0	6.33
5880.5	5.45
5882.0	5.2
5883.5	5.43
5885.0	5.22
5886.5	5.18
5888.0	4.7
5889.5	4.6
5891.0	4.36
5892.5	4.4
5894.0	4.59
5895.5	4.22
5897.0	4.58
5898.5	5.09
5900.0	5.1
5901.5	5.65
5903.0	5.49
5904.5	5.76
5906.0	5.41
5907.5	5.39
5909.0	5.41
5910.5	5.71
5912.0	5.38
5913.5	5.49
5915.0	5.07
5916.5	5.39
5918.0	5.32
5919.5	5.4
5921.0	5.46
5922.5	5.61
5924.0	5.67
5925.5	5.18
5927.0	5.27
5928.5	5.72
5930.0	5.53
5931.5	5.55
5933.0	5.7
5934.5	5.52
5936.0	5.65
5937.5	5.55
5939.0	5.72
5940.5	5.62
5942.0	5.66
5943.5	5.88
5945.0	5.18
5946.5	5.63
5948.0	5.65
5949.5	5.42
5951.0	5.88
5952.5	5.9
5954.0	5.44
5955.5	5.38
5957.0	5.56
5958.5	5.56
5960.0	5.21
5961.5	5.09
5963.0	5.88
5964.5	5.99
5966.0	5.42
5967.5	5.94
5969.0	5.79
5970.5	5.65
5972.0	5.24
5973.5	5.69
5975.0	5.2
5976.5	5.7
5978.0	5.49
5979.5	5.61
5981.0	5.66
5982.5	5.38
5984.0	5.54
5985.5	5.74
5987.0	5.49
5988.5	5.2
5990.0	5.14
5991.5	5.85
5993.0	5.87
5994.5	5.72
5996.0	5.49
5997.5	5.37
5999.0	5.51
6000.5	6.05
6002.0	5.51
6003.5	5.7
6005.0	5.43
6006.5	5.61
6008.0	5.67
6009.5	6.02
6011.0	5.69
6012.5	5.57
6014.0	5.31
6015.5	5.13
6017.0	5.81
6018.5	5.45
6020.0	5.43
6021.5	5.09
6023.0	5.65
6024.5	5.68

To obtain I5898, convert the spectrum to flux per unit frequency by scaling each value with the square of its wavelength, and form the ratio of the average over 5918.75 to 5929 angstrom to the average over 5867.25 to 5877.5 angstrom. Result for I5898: 1.0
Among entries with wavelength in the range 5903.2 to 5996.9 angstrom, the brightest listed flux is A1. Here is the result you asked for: 5.99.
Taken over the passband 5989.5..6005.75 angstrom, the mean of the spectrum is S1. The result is 5.61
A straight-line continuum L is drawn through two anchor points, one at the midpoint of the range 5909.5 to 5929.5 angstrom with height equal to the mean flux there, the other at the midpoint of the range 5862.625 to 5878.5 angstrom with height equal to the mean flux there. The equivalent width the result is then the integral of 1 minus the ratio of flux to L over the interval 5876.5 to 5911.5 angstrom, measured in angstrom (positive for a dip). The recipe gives 2.4 angstrom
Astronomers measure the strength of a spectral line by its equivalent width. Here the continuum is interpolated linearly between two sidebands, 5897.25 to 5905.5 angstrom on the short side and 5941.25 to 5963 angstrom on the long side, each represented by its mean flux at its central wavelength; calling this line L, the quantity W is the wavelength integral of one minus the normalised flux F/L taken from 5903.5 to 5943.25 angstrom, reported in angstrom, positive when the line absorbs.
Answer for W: -0.48 angstrom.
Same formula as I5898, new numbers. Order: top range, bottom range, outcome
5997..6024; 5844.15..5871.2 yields 1.07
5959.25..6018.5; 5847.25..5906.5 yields 1.10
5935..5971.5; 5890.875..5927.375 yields 1.09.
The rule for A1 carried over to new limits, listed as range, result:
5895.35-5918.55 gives 5.76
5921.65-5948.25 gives 5.88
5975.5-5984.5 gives 5.7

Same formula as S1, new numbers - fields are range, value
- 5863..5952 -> 5.41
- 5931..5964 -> 5.58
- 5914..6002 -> 5.55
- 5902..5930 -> 5.46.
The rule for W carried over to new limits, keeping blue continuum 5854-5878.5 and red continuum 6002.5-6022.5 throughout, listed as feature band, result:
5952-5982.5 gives -0.1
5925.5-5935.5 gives 0.0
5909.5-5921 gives 0.3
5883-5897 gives 2.1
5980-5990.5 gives 0.1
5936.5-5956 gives -0.2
